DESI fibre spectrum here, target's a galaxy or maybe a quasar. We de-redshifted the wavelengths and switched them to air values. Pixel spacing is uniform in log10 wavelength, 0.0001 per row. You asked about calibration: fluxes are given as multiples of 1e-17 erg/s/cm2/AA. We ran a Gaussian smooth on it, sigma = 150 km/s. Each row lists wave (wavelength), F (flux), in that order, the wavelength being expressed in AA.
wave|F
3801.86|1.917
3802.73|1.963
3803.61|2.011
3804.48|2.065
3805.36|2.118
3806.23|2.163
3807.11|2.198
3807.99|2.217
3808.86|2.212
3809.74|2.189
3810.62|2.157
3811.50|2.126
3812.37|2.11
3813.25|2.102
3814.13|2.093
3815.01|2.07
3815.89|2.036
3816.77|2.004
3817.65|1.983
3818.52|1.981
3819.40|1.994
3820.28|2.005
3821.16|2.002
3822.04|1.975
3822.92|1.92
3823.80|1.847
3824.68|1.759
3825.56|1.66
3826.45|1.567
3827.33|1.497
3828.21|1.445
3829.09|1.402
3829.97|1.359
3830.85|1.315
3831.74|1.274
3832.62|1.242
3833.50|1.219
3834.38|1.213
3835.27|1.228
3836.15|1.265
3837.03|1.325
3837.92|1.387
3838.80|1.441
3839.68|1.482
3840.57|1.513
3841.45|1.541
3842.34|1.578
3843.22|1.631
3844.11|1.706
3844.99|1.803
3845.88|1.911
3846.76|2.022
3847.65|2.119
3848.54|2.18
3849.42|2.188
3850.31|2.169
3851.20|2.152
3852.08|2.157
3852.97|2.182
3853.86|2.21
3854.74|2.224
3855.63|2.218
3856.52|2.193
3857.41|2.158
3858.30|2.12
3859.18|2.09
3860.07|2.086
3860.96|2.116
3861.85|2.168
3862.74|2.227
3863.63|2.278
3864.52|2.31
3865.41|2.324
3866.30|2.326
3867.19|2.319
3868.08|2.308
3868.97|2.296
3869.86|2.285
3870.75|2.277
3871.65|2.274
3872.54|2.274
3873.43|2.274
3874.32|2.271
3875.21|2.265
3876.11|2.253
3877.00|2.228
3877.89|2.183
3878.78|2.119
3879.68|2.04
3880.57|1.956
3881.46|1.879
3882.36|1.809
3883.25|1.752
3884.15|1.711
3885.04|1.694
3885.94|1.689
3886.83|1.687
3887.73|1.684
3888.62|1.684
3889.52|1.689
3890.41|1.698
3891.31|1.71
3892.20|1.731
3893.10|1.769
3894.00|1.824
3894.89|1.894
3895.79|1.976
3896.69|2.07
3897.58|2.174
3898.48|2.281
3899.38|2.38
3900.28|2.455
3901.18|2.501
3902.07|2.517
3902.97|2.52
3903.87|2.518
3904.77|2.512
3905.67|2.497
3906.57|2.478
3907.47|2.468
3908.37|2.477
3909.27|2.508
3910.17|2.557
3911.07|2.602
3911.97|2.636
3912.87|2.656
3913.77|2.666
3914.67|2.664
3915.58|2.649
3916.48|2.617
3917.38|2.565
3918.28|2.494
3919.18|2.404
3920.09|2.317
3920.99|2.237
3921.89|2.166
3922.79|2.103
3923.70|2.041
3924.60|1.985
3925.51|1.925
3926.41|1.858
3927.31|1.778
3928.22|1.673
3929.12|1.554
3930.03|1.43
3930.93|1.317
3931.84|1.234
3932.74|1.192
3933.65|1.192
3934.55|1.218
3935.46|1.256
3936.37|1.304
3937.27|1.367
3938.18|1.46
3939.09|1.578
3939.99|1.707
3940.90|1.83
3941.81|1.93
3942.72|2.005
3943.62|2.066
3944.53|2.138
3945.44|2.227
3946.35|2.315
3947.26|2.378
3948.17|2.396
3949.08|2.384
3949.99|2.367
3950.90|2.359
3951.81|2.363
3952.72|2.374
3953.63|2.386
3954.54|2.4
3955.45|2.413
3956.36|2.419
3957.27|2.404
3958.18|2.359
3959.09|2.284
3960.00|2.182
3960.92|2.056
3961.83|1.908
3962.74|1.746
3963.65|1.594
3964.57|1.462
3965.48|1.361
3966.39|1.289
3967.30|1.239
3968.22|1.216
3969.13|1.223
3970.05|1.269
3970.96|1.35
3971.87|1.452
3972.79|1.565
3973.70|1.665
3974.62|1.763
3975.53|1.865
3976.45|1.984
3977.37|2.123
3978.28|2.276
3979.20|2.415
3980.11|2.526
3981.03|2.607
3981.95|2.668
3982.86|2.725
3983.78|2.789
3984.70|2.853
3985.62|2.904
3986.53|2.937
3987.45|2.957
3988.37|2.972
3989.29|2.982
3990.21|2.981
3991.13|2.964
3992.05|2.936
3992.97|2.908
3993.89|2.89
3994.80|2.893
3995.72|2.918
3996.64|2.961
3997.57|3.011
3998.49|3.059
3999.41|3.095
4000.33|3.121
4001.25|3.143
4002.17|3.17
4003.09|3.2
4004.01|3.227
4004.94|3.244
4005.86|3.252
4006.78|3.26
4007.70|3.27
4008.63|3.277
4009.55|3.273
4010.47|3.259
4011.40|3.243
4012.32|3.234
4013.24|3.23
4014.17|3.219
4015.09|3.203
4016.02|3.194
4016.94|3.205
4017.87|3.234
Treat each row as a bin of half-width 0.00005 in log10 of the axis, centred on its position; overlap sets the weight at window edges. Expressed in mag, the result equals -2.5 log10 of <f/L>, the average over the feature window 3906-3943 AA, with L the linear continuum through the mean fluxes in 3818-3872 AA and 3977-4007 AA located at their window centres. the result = 0.20 mag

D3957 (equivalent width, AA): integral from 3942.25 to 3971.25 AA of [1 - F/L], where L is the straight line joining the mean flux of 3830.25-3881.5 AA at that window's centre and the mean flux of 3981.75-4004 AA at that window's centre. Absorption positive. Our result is 7.4 AA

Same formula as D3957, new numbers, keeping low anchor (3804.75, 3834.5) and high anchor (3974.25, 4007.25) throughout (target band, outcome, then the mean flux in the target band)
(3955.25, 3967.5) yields 3.4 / 1.91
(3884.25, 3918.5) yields 1.3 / 2.24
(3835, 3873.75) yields 0.8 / 2.01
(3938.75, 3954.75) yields 2.5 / 2.18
